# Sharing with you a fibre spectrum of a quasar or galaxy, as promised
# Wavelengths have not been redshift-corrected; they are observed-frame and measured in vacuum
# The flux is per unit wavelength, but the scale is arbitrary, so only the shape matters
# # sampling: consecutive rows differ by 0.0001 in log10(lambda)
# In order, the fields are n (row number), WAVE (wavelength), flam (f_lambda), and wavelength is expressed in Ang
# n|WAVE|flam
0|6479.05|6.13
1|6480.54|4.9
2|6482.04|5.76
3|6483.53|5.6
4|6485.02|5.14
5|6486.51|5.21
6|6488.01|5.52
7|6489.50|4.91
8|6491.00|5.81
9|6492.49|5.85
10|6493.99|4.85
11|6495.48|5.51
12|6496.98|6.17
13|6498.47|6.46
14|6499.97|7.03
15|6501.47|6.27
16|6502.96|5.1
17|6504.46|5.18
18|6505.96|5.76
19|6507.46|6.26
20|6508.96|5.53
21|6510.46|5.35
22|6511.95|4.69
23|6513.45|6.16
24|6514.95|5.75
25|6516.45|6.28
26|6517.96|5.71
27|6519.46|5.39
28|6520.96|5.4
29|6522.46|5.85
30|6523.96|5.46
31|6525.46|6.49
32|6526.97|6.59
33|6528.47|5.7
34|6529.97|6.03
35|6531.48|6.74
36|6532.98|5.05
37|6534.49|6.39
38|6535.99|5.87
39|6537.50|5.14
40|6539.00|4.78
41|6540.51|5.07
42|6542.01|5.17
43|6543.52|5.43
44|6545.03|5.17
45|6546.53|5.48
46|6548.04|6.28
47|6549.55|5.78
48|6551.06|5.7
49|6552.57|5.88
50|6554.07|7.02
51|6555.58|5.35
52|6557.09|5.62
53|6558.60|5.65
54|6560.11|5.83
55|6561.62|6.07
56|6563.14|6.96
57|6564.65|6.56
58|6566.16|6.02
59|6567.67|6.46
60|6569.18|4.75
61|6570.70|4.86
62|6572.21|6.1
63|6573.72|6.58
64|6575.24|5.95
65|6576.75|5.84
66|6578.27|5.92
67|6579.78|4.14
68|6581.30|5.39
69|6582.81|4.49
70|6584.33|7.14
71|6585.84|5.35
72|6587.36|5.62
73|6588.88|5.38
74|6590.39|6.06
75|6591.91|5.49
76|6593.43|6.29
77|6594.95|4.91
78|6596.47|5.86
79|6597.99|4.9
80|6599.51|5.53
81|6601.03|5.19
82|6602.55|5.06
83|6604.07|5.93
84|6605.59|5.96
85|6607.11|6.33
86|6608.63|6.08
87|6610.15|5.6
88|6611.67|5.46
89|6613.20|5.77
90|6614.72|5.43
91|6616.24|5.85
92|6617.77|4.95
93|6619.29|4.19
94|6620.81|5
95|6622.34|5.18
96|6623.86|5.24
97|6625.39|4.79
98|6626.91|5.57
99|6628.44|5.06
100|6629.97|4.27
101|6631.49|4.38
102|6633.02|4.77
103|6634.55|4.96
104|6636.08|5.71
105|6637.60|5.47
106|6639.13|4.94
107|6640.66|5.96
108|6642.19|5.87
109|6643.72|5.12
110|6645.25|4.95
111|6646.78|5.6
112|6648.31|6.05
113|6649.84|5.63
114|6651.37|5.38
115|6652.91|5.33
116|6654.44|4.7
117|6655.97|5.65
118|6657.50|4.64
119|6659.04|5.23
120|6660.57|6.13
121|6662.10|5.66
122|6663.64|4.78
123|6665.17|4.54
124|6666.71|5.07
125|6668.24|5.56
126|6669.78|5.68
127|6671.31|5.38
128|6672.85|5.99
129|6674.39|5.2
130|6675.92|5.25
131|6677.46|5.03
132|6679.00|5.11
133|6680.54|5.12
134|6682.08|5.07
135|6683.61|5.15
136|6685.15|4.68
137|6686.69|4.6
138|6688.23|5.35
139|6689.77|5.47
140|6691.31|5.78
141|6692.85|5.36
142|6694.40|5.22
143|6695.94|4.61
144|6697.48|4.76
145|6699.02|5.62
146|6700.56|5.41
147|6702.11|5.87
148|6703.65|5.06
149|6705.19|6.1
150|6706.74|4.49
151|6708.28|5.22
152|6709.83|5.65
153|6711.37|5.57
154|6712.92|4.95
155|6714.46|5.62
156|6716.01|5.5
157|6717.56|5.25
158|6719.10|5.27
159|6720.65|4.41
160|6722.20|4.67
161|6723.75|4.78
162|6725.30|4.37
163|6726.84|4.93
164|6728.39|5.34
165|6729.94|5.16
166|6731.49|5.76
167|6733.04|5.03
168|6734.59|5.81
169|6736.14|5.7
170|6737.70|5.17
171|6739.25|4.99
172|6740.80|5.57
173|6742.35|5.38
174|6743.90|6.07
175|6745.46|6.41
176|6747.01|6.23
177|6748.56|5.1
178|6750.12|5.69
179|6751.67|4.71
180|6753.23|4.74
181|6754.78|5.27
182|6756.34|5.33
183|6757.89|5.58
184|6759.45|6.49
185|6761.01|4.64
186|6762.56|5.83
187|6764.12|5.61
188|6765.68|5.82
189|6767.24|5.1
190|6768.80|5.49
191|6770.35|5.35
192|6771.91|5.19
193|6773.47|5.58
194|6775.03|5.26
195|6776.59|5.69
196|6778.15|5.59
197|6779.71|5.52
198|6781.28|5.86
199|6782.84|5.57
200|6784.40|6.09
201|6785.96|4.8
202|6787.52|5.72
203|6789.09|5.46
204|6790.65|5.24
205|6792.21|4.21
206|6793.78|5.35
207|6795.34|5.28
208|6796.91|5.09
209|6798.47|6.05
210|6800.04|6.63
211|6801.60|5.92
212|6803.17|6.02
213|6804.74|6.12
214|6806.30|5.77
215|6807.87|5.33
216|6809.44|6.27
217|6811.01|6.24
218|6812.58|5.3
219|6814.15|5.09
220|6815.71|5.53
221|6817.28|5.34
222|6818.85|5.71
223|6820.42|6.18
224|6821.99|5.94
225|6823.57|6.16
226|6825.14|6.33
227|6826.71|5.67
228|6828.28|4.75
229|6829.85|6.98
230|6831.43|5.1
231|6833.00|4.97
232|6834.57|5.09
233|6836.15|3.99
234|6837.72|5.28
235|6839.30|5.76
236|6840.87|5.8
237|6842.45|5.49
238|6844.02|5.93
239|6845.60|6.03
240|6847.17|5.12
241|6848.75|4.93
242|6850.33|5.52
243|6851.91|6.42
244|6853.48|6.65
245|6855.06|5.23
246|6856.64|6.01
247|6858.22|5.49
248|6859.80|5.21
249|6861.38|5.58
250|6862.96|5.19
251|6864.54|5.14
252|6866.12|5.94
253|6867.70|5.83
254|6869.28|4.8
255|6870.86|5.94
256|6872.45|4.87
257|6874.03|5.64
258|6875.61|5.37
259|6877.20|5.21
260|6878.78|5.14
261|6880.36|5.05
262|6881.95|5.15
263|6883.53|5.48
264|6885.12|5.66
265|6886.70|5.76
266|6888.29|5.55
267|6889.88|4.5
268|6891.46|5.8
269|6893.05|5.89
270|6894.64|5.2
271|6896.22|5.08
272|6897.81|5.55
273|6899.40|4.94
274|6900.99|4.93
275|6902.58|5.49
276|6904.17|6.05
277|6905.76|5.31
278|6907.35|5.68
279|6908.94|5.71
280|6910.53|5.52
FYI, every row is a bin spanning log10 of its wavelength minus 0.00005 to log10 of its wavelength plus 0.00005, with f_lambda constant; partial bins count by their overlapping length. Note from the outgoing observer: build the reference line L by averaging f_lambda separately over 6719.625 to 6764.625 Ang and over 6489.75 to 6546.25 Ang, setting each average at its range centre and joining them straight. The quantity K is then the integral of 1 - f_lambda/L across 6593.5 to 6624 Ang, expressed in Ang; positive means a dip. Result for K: 0.6 Ang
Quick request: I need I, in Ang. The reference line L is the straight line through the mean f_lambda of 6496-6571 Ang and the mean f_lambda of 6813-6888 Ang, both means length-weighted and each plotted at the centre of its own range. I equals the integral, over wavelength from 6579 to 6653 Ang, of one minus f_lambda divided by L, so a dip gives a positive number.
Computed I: 4.5 Ang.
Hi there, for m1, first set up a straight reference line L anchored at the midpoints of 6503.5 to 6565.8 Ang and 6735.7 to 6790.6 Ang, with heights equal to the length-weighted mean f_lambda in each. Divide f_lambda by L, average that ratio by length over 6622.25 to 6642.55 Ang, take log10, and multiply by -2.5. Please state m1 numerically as 0.10 mag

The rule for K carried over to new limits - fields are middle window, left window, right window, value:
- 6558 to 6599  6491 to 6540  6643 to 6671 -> -1.12 Ang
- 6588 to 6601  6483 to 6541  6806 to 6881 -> 0.29 Ang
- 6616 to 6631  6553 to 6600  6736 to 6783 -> 1.88 Ang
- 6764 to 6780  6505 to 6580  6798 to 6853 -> 0.65 Ang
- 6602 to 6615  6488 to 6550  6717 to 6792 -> -0.41 Ang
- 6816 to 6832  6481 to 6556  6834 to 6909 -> -0.99 Ang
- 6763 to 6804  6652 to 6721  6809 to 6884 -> -0.74 Ang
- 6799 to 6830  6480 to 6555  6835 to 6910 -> -1.98 Ang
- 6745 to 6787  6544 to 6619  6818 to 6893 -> 0.63 Ang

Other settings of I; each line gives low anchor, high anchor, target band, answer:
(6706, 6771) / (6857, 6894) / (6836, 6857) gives -0.9 Ang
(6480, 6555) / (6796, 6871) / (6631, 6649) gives 1.1 Ang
